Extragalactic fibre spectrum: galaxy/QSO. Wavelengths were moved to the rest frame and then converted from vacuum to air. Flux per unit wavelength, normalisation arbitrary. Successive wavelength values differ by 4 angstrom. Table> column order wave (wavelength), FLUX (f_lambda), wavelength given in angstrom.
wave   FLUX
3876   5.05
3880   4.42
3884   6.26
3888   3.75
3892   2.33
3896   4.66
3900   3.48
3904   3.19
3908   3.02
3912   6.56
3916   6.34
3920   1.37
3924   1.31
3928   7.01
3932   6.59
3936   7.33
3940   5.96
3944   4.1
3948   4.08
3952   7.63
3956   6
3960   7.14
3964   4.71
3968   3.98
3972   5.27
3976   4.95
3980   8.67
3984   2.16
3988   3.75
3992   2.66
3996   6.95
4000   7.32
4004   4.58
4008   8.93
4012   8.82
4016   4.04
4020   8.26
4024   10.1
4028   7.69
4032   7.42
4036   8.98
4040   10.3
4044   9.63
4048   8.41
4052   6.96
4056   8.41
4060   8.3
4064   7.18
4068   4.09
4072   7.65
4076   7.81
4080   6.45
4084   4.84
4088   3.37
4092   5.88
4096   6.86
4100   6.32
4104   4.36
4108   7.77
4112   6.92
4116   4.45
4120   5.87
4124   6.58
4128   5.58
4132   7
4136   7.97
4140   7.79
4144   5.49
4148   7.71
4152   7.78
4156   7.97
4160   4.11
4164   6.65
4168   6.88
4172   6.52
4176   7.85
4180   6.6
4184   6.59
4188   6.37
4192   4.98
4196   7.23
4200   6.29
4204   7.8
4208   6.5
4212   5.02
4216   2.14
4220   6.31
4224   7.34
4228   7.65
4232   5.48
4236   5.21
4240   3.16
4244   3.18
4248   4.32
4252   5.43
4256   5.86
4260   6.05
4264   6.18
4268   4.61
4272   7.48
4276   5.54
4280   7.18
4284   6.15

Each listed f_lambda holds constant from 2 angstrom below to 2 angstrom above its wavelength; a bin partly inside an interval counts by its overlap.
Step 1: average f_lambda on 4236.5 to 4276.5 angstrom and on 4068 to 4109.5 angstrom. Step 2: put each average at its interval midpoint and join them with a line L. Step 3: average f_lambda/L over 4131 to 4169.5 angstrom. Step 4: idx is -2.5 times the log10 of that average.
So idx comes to -0.21 mag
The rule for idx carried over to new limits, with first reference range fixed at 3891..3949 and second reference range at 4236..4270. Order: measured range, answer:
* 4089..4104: -0.24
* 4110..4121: -0.21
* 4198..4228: -0.24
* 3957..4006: -0.13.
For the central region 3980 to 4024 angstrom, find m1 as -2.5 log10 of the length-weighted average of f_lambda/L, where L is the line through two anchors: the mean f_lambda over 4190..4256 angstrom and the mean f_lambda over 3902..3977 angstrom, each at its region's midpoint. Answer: -0.17 mag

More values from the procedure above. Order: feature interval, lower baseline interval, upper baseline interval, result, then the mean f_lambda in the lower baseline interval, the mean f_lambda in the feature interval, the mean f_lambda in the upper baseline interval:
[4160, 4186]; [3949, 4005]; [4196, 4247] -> -0.20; 5.4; 6.64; 5.55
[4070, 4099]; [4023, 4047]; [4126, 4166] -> 0.29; 8.95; 6.13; 6.81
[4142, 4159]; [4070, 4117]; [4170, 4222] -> -0.15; 6.09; 7.05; 6.17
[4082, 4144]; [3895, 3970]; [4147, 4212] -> 0.03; 4.98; 6.08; 6.67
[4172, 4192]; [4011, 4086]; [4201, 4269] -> -0.10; 7.63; 6.63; 5.45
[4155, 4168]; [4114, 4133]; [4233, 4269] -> -0.12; 5.84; 6.21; 4.91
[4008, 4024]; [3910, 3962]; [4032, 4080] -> -0.08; 5.49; 7.66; 7.89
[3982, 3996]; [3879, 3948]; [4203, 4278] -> 0.36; 4.56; 3.44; 5.51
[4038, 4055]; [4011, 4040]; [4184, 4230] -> -0.13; 8.04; 8.8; 6.17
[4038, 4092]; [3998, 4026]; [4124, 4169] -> 0.01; 7.44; 7.14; 6.8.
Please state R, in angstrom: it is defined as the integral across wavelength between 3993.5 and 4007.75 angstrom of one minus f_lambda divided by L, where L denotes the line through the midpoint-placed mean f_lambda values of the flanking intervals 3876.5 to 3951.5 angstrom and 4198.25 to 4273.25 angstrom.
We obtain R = -4.72 angstrom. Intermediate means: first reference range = 4.61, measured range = 6.48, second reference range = 5.56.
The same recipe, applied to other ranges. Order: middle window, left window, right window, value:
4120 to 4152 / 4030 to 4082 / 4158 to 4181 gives -0.2 angstrom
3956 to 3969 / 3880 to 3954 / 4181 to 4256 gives -1.7 angstrom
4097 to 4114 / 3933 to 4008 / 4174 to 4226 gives -1.2 angstrom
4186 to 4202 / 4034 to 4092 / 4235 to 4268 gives -1.7 angstrom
